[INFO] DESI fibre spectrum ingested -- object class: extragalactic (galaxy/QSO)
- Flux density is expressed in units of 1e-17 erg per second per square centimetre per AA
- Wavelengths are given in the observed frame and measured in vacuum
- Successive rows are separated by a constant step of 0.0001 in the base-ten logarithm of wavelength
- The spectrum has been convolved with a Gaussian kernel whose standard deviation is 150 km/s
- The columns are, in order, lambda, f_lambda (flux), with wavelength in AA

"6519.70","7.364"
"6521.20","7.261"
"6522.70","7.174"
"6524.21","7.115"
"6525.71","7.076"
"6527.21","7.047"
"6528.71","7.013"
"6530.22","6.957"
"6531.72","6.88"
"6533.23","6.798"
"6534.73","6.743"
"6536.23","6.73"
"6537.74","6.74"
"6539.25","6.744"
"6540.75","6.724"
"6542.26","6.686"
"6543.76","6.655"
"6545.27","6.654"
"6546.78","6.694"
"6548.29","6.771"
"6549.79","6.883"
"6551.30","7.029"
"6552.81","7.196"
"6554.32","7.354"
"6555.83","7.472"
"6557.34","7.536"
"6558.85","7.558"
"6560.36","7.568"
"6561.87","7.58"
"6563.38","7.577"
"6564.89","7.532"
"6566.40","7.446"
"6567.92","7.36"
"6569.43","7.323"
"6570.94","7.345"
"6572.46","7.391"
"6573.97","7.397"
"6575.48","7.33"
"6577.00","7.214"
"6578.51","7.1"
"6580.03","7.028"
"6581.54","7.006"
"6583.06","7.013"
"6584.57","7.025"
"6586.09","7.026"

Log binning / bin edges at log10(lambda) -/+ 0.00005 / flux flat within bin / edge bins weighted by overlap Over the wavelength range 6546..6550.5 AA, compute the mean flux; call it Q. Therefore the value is 6.79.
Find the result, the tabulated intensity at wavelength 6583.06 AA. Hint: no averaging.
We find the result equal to 7.013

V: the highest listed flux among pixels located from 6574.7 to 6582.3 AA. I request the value 7.33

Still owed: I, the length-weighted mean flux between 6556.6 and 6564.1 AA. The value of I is 7.57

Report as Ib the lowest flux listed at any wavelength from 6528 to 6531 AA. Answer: 6.957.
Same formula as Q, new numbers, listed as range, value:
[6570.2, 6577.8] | 7.33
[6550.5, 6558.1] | 7.31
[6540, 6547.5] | 6.68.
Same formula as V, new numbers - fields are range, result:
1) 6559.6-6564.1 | 7.58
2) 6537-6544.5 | 6.744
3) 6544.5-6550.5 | 6.883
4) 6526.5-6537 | 7.047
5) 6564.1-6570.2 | 7.532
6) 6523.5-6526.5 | 7.115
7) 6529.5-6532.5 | 6.957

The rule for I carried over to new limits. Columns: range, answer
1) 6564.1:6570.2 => 7.42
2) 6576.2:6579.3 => 7.14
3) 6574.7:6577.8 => 7.28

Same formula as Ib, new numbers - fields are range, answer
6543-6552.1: 6.654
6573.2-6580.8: 7.028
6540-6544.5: 6.655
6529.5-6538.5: 6.73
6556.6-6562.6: 7.536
